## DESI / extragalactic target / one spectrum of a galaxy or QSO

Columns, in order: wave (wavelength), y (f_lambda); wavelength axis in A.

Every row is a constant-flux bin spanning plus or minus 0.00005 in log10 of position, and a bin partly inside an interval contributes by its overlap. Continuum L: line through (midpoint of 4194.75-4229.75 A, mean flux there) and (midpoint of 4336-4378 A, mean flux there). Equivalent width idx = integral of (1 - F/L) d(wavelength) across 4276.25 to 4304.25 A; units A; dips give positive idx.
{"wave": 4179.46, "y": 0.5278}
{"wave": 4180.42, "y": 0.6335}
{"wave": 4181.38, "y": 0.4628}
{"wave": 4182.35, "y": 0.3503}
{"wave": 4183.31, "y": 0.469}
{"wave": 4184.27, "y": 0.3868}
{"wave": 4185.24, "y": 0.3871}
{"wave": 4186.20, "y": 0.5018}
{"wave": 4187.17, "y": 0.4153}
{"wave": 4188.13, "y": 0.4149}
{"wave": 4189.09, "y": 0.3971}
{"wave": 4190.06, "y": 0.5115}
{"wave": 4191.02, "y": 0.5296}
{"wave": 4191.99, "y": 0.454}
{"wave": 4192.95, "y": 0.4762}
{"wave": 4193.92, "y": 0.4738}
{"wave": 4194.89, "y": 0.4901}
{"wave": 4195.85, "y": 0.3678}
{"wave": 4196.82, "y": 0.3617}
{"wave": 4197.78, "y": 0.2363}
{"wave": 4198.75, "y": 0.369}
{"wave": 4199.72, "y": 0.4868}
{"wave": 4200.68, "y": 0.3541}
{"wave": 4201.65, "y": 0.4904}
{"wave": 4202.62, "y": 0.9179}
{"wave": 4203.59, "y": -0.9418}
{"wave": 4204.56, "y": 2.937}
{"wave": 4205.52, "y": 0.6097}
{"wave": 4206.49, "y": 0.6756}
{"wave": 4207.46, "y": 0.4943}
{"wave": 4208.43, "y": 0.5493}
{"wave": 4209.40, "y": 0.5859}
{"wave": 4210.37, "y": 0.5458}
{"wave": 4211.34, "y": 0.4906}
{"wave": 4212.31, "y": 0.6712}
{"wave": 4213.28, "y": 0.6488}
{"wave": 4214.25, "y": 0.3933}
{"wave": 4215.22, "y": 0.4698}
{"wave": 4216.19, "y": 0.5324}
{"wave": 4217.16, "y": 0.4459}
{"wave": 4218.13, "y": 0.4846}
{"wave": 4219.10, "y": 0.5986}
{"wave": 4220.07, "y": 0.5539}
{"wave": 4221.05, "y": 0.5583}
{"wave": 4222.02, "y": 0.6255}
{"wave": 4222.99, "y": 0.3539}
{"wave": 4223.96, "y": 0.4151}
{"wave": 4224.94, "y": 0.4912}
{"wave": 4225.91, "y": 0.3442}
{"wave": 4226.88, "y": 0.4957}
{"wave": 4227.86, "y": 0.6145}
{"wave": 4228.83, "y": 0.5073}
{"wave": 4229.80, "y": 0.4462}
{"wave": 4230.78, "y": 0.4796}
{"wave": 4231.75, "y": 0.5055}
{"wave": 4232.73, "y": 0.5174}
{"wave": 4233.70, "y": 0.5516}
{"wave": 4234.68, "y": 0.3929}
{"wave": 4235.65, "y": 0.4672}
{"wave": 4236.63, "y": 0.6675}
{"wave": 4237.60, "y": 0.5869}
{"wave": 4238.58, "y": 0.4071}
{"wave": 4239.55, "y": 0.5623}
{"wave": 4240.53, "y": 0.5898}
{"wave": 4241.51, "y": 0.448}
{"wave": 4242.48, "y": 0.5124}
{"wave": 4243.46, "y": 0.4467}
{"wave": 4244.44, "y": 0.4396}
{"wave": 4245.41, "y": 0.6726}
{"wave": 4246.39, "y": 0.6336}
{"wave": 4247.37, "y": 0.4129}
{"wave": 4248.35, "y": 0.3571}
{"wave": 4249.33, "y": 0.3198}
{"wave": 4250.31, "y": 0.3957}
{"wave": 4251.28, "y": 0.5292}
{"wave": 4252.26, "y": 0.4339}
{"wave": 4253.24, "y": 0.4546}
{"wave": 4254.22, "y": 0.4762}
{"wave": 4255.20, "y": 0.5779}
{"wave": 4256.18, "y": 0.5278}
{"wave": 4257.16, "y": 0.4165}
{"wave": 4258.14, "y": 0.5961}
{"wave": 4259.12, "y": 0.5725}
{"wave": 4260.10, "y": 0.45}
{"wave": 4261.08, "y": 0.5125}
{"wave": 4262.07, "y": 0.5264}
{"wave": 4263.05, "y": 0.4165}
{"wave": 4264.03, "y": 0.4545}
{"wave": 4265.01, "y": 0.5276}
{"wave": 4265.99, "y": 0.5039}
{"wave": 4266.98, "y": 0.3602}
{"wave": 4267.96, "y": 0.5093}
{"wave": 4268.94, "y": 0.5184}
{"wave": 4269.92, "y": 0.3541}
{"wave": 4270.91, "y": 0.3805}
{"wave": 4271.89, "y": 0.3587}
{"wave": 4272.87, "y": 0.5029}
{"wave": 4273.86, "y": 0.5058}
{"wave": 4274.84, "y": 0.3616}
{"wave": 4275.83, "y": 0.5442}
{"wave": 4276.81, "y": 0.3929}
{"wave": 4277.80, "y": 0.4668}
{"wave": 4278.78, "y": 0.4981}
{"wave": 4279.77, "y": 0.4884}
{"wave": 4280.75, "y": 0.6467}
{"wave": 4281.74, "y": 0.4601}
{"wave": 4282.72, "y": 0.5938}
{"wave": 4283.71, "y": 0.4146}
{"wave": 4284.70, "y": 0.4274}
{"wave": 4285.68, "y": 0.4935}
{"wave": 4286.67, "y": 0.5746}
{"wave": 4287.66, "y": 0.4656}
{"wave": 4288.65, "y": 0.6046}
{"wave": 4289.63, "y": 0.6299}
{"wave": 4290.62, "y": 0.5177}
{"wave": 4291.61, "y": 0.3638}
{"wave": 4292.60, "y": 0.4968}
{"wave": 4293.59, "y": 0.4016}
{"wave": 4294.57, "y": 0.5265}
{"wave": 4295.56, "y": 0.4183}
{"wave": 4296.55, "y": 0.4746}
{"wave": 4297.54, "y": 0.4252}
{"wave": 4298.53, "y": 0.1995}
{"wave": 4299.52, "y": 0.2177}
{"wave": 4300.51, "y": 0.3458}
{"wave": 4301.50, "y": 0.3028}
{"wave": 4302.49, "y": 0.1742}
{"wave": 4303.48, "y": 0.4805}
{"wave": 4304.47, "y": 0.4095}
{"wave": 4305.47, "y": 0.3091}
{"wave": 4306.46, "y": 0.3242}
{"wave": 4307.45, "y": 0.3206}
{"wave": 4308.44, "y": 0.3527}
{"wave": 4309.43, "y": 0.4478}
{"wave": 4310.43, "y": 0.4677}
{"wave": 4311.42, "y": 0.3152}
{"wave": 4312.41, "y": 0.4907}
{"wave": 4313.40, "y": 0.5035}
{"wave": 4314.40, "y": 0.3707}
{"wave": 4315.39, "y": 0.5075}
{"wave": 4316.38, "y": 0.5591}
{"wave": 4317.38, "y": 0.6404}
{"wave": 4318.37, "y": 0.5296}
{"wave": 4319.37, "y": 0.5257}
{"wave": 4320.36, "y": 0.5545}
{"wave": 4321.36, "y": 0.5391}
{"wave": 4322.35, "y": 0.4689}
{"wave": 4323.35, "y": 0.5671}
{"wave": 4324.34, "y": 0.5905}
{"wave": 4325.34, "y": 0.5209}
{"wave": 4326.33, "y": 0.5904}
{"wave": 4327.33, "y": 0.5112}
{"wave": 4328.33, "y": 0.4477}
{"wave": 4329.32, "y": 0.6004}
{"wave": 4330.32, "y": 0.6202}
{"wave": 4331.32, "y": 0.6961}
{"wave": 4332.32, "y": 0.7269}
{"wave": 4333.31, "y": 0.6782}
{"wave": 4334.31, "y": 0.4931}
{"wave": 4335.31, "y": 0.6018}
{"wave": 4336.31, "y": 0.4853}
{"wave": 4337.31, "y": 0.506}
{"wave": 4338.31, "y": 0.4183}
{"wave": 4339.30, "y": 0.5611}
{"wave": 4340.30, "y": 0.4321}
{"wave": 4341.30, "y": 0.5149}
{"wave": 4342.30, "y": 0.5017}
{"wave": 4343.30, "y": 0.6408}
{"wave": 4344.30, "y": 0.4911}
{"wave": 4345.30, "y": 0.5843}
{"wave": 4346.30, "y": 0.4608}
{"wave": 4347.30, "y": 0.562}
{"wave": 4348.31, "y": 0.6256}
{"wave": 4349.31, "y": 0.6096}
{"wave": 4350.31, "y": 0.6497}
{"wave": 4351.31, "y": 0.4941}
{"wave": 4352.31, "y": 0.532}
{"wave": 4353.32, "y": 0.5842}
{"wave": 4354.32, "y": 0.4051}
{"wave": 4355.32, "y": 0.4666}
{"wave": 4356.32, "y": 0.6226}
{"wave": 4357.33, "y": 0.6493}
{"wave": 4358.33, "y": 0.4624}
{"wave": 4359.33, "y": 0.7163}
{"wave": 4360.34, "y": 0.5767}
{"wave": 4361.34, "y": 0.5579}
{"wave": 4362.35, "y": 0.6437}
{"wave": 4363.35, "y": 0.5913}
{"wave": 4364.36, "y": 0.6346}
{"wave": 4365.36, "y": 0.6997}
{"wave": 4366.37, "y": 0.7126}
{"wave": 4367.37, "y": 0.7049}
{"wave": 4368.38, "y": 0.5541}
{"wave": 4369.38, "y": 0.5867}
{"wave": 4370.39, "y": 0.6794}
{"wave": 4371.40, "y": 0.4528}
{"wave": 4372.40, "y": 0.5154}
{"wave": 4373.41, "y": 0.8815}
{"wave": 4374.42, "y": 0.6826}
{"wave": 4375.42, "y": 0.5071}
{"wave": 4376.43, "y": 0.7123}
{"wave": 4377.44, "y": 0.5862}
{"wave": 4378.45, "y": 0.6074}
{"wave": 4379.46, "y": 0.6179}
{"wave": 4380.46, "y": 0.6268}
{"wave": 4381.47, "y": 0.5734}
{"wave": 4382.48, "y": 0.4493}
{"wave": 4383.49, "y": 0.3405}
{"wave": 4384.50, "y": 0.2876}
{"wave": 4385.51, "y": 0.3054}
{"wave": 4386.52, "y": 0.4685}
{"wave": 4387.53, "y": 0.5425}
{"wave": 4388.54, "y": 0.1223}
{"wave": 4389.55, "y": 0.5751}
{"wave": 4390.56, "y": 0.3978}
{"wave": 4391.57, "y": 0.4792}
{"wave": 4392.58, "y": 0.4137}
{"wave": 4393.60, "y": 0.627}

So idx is 5.6 A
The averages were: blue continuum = 0.533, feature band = 0.446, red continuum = 0.578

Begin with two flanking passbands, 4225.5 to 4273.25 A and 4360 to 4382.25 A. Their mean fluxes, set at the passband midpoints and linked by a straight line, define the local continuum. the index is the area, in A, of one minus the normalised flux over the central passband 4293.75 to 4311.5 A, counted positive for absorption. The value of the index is 5.9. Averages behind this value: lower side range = 0.485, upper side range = 0.621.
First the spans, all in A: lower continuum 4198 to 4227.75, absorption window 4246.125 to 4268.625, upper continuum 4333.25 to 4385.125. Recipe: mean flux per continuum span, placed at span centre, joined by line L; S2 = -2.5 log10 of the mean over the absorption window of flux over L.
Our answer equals 0.17 mag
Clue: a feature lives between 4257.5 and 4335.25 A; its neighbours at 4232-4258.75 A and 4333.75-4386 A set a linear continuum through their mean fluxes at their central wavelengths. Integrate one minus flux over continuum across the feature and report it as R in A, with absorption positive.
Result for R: 7.2 A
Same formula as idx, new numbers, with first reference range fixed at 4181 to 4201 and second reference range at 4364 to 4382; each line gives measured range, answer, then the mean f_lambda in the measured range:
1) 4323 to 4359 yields 2.40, 0.554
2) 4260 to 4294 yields 2.80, 0.478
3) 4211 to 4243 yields -3.15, 0.51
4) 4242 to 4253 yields 0.44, 0.468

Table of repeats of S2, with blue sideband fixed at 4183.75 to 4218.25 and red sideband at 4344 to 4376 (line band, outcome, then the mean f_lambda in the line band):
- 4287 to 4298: 0.15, 0.486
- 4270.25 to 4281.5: 0.19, 0.466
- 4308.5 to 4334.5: 0.08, 0.535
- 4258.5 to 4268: 0.13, 0.483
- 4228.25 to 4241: 0.04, 0.515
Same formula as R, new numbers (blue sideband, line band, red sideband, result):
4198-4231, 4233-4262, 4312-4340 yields 2.6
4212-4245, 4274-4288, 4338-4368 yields 1.2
